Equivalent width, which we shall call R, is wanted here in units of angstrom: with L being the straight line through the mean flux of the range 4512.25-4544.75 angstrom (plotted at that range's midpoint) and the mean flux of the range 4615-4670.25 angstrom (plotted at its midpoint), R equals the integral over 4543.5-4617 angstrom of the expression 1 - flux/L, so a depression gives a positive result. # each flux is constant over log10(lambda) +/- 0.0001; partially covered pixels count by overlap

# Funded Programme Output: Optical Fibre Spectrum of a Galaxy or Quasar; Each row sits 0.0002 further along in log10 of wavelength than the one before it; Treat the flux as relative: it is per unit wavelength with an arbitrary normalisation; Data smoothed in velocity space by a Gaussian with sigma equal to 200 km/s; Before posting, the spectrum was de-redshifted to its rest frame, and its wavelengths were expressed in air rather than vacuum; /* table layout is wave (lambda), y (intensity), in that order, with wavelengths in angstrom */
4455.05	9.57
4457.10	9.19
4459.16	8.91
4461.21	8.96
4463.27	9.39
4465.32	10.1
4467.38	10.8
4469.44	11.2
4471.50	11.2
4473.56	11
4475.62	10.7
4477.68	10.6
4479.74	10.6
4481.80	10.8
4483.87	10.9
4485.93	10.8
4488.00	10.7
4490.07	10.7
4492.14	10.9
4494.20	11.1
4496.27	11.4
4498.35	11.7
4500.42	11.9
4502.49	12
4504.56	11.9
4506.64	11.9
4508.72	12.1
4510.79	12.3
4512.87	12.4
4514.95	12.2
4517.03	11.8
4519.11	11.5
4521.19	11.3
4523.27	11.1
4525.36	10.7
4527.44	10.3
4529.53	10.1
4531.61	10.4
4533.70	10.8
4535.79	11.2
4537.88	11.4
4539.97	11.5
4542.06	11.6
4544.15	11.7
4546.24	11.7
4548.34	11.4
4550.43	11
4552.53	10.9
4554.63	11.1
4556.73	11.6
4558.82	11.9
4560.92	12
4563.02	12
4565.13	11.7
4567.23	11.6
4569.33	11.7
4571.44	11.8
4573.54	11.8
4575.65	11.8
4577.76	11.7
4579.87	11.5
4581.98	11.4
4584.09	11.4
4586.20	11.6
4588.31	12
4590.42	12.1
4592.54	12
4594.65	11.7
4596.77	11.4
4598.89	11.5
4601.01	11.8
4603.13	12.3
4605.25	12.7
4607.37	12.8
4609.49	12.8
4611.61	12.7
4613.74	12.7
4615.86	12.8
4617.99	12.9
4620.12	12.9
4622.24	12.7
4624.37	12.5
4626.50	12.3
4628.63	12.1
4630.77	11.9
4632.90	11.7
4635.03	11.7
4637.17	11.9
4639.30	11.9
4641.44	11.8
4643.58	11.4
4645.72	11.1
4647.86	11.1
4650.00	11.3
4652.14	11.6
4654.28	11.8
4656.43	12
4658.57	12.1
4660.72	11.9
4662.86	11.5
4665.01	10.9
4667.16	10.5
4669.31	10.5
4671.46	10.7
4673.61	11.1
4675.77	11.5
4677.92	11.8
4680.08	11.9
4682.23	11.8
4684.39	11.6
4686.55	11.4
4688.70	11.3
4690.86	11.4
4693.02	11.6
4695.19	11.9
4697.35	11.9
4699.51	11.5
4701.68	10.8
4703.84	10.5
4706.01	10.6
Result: -2.30 angstrom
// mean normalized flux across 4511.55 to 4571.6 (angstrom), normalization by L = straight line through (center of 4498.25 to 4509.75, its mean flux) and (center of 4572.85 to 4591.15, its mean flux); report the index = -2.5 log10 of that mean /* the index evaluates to 0.04 mag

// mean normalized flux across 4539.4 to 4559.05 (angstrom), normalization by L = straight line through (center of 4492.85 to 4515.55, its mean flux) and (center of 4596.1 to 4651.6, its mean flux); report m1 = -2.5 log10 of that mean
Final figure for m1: 0.05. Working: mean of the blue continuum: 11.9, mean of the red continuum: 12.1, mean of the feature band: 11.4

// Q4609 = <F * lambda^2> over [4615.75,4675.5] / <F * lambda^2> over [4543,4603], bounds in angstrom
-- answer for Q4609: 1.04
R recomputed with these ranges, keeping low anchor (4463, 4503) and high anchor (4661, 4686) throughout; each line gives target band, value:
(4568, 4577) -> -0.5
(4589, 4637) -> -4.7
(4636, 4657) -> -0.7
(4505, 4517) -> -1.2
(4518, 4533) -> 0.3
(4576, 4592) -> -0.8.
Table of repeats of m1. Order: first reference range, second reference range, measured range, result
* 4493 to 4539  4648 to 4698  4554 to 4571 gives -0.03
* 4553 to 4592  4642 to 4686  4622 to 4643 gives -0.05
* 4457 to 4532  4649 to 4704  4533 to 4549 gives -0.03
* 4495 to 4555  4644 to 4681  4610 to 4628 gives -0.12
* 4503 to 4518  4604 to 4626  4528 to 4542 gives 0.12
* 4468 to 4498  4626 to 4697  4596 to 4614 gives -0.09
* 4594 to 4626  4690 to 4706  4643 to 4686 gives 0.03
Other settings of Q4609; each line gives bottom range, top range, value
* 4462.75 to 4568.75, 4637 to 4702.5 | 1.09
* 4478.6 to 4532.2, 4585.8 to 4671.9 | 1.11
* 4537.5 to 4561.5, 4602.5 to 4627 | 1.14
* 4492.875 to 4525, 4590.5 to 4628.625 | 1.10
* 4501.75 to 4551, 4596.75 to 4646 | 1.11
